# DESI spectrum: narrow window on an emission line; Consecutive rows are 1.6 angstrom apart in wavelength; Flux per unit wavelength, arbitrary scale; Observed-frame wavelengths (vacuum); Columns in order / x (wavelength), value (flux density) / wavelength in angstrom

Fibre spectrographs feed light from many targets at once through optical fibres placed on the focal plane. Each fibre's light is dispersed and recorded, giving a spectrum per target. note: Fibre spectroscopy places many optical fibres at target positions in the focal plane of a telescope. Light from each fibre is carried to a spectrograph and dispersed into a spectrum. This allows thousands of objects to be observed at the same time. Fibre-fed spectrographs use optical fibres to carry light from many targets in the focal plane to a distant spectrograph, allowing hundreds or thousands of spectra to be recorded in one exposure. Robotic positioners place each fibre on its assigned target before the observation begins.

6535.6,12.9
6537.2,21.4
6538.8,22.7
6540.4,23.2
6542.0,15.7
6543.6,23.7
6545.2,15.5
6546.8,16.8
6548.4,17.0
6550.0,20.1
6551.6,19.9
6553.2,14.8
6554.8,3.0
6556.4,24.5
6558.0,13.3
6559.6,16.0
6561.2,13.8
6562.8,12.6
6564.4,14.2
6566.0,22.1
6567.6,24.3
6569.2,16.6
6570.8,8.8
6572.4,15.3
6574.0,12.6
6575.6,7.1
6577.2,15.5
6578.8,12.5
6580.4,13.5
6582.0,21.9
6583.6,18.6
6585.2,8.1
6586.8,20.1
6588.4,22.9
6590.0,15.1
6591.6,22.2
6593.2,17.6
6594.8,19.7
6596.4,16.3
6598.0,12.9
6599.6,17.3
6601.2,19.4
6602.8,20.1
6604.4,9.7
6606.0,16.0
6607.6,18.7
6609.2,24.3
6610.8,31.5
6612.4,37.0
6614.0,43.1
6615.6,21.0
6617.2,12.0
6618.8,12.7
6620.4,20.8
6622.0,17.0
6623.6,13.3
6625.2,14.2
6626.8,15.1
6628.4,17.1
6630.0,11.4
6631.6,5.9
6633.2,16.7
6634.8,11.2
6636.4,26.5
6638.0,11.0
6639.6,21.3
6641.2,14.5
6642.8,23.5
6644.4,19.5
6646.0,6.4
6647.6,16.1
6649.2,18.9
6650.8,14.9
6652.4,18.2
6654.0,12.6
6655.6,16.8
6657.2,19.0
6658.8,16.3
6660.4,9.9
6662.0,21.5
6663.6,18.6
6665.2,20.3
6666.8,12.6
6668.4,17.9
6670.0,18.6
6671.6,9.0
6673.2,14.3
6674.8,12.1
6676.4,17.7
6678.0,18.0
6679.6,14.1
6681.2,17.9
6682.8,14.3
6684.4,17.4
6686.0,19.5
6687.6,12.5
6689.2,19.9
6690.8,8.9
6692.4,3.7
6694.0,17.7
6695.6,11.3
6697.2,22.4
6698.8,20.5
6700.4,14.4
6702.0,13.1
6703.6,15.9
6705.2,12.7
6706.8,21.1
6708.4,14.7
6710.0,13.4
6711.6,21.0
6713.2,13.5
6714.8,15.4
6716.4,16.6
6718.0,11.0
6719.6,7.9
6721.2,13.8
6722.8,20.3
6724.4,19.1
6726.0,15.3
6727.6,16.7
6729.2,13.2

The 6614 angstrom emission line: H-beta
